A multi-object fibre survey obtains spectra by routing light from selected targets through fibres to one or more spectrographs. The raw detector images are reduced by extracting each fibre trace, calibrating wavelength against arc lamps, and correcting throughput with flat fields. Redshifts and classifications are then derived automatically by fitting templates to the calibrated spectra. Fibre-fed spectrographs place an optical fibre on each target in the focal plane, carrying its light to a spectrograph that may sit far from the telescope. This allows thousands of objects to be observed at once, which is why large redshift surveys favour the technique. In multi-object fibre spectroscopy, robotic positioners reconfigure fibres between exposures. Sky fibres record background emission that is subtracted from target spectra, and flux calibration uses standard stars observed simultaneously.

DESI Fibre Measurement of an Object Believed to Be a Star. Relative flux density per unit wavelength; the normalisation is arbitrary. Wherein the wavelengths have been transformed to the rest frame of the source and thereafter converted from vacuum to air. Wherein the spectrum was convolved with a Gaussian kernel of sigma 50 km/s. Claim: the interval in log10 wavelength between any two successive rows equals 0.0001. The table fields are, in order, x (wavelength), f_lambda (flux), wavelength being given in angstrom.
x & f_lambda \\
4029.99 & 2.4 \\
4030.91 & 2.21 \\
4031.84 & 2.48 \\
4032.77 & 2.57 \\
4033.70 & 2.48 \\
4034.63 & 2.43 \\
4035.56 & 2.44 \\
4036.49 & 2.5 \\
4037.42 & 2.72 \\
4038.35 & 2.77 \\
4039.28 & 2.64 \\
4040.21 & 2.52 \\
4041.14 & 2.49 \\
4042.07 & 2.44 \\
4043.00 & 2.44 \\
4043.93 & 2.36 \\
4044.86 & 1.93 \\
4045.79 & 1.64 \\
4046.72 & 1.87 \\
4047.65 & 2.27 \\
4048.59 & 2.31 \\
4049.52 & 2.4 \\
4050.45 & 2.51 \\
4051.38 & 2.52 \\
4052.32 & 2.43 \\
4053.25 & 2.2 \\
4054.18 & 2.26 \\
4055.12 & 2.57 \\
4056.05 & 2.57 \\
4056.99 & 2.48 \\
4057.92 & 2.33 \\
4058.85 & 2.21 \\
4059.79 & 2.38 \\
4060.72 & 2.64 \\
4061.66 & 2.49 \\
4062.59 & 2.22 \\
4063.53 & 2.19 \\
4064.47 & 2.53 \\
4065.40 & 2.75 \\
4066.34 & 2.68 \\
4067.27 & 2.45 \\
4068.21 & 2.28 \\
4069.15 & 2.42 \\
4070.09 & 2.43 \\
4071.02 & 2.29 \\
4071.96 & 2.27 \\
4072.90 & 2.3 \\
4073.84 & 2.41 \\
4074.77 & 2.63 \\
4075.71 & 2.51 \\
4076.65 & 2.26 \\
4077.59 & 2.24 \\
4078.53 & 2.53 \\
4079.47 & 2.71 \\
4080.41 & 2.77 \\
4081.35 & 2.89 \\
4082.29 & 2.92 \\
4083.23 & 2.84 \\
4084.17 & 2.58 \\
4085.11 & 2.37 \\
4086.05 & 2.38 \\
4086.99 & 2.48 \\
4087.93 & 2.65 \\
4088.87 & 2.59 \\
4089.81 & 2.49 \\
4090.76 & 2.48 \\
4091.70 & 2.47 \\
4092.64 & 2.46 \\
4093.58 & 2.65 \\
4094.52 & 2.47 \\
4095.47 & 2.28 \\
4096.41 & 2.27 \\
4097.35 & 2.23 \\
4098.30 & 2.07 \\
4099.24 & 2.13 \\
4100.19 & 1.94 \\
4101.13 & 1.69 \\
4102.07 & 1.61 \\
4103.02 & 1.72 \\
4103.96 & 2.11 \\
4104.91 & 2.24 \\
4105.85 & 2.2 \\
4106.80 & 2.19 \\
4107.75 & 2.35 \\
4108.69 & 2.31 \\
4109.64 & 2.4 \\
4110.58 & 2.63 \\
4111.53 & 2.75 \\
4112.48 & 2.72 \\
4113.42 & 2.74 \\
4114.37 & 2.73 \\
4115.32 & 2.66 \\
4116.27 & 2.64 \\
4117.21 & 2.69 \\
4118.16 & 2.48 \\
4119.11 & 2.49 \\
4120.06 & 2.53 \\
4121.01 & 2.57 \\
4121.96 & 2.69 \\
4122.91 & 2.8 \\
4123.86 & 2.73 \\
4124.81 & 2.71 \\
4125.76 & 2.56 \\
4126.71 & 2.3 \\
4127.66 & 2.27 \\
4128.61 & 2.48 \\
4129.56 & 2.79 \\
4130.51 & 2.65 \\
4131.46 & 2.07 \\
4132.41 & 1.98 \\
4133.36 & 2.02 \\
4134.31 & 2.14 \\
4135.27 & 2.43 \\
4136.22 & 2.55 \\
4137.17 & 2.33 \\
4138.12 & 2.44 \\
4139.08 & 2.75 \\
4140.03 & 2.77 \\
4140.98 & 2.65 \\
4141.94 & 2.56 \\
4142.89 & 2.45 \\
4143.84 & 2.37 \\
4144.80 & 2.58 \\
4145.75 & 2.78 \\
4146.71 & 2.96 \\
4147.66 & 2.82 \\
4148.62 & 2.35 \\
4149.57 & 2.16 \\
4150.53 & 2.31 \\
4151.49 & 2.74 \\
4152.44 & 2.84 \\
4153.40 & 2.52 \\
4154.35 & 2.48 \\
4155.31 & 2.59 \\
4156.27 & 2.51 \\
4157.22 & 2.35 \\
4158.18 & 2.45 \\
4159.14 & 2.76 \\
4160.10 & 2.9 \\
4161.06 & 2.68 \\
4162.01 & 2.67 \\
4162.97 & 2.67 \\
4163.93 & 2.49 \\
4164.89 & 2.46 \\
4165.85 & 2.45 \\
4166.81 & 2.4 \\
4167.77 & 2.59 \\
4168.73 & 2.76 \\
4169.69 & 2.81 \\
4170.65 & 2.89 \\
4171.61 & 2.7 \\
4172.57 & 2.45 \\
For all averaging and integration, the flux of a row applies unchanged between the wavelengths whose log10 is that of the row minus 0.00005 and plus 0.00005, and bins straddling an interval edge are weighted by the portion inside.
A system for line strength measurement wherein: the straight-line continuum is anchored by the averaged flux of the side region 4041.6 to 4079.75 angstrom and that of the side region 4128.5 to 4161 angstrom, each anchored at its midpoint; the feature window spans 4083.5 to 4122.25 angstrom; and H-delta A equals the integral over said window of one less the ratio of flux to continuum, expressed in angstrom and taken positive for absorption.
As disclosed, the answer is 0.8 angstrom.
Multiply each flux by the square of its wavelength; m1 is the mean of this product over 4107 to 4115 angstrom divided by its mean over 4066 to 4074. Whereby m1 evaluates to 1.10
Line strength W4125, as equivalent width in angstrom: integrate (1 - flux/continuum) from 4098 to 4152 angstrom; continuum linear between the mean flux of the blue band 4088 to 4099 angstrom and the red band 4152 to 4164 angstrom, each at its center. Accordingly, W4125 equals 1.6 angstrom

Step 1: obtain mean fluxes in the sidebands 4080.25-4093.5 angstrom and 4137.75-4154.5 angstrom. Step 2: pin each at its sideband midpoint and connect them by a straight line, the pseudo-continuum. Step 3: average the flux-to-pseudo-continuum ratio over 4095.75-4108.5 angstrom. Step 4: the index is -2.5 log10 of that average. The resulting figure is 0.25 mag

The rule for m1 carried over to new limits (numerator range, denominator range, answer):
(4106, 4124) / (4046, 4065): 1.12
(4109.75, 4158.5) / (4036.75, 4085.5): 1.08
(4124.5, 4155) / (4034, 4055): 1.10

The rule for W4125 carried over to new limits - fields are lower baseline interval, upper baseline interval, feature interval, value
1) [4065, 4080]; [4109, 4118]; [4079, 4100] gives 0.2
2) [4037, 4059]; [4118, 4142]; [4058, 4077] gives -0.1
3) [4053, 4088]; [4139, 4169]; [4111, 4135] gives 0.2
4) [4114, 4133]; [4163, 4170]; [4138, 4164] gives -0.4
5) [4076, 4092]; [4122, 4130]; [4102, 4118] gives 1.0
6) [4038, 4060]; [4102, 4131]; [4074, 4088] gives -0.9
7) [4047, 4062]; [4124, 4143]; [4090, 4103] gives 1.2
